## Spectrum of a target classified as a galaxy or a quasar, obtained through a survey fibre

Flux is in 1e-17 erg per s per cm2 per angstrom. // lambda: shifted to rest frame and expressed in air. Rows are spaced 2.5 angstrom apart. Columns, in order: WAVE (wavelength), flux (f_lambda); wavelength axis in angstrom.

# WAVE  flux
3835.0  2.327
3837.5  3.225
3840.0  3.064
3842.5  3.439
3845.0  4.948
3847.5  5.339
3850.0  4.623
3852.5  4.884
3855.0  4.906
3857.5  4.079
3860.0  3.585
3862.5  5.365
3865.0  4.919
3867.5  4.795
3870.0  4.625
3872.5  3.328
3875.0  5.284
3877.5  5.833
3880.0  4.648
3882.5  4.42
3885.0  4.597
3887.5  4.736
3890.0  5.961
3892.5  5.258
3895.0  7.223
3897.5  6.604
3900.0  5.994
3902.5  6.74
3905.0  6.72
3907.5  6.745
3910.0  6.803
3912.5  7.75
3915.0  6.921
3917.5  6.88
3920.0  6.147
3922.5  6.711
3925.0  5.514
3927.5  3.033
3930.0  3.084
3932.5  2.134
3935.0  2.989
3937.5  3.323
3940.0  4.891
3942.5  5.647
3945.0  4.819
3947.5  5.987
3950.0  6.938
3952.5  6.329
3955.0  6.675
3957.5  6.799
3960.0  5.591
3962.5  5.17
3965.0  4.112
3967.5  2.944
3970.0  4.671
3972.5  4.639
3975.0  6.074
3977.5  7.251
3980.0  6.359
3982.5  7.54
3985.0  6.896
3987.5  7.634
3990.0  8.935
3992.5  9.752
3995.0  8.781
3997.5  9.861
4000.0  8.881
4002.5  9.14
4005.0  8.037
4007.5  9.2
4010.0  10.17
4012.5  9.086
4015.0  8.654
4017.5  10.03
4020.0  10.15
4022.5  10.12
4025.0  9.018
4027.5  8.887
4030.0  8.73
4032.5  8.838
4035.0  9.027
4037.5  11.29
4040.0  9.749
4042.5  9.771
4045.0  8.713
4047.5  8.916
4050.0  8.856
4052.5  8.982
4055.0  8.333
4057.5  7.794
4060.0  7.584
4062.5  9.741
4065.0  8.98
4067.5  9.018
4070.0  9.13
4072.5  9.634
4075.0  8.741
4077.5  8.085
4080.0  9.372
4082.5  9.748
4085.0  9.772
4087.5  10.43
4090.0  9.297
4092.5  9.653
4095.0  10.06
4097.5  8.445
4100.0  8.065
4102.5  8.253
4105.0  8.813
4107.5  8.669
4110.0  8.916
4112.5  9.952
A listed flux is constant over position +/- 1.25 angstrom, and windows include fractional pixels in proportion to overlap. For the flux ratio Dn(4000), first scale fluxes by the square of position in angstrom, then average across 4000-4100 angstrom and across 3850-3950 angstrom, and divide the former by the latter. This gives 1.89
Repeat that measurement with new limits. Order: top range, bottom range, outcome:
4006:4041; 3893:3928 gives 1.55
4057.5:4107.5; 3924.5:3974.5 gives 2.03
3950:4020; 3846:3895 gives 1.62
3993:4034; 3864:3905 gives 1.84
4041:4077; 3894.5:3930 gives 1.52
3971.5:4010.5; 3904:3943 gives 1.57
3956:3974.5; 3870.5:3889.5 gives 1.08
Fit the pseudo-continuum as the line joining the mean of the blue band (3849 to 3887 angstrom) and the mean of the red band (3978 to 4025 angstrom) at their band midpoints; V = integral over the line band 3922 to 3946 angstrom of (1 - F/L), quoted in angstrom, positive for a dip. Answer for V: 9.2 angstrom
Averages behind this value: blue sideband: 4.66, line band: 4.13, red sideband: 8.83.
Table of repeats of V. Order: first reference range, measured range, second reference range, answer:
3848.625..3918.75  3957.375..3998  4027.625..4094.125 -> 4.9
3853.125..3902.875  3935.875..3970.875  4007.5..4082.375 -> 8.4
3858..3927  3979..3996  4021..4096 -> -0.7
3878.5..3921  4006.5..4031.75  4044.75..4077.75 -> -4.1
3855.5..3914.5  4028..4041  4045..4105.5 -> -2.0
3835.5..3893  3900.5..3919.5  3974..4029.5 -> -3.0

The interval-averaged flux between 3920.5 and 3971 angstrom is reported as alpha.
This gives 4.89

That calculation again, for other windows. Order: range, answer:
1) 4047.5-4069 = 8.68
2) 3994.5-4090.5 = 9.2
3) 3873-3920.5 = 6.02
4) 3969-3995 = 7.08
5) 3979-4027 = 8.87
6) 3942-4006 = 6.76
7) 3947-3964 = 6.19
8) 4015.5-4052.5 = 9.4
